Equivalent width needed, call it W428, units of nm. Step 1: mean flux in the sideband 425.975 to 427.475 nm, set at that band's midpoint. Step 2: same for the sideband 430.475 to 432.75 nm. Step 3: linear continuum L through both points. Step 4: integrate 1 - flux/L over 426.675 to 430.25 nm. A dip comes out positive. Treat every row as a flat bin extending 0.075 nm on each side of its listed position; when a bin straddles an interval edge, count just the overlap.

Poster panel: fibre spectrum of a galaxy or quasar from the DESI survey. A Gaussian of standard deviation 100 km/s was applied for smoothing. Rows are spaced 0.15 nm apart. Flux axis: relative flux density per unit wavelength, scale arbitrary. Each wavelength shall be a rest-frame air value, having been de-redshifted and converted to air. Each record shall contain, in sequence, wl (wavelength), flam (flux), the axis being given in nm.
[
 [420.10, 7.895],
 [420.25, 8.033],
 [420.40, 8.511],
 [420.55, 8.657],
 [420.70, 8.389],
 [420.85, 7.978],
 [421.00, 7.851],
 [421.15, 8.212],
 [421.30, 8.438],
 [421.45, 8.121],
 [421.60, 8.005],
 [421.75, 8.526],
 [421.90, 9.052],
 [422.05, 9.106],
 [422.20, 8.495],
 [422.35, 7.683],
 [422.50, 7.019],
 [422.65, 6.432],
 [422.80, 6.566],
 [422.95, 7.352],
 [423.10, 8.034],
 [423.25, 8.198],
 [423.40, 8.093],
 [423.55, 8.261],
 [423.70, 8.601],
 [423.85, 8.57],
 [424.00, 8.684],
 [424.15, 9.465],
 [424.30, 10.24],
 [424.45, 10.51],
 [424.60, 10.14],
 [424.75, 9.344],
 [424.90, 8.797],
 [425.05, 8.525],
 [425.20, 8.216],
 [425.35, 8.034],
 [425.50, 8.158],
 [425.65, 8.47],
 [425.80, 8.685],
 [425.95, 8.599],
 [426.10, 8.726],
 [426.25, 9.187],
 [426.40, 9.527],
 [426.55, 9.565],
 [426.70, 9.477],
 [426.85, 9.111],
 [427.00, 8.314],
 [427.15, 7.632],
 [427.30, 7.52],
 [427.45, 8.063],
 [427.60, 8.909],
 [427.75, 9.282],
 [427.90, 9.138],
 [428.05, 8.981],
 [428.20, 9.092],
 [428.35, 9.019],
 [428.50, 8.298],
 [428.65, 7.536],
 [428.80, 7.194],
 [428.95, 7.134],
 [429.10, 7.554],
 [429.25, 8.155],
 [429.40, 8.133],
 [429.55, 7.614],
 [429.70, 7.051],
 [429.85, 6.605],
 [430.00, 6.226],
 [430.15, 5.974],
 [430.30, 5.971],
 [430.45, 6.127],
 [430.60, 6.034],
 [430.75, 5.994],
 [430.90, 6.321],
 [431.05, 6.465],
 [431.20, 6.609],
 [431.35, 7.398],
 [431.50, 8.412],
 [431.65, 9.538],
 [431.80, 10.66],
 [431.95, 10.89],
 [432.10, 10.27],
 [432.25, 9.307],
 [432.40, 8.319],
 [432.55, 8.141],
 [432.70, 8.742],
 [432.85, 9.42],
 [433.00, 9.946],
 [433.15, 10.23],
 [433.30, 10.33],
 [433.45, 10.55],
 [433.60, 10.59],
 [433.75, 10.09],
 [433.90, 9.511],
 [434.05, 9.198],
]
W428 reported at 0.24 nm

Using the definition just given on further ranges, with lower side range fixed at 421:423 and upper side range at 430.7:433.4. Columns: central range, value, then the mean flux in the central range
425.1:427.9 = -0.12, 8.65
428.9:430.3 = 0.24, 7.1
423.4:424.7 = -0.18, 9.24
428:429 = 0.03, 8.19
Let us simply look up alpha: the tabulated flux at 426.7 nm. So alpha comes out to 9.477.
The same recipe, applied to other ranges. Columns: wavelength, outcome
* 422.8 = 6.566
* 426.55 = 9.565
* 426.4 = 9.527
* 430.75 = 5.994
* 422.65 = 6.432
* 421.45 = 8.121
